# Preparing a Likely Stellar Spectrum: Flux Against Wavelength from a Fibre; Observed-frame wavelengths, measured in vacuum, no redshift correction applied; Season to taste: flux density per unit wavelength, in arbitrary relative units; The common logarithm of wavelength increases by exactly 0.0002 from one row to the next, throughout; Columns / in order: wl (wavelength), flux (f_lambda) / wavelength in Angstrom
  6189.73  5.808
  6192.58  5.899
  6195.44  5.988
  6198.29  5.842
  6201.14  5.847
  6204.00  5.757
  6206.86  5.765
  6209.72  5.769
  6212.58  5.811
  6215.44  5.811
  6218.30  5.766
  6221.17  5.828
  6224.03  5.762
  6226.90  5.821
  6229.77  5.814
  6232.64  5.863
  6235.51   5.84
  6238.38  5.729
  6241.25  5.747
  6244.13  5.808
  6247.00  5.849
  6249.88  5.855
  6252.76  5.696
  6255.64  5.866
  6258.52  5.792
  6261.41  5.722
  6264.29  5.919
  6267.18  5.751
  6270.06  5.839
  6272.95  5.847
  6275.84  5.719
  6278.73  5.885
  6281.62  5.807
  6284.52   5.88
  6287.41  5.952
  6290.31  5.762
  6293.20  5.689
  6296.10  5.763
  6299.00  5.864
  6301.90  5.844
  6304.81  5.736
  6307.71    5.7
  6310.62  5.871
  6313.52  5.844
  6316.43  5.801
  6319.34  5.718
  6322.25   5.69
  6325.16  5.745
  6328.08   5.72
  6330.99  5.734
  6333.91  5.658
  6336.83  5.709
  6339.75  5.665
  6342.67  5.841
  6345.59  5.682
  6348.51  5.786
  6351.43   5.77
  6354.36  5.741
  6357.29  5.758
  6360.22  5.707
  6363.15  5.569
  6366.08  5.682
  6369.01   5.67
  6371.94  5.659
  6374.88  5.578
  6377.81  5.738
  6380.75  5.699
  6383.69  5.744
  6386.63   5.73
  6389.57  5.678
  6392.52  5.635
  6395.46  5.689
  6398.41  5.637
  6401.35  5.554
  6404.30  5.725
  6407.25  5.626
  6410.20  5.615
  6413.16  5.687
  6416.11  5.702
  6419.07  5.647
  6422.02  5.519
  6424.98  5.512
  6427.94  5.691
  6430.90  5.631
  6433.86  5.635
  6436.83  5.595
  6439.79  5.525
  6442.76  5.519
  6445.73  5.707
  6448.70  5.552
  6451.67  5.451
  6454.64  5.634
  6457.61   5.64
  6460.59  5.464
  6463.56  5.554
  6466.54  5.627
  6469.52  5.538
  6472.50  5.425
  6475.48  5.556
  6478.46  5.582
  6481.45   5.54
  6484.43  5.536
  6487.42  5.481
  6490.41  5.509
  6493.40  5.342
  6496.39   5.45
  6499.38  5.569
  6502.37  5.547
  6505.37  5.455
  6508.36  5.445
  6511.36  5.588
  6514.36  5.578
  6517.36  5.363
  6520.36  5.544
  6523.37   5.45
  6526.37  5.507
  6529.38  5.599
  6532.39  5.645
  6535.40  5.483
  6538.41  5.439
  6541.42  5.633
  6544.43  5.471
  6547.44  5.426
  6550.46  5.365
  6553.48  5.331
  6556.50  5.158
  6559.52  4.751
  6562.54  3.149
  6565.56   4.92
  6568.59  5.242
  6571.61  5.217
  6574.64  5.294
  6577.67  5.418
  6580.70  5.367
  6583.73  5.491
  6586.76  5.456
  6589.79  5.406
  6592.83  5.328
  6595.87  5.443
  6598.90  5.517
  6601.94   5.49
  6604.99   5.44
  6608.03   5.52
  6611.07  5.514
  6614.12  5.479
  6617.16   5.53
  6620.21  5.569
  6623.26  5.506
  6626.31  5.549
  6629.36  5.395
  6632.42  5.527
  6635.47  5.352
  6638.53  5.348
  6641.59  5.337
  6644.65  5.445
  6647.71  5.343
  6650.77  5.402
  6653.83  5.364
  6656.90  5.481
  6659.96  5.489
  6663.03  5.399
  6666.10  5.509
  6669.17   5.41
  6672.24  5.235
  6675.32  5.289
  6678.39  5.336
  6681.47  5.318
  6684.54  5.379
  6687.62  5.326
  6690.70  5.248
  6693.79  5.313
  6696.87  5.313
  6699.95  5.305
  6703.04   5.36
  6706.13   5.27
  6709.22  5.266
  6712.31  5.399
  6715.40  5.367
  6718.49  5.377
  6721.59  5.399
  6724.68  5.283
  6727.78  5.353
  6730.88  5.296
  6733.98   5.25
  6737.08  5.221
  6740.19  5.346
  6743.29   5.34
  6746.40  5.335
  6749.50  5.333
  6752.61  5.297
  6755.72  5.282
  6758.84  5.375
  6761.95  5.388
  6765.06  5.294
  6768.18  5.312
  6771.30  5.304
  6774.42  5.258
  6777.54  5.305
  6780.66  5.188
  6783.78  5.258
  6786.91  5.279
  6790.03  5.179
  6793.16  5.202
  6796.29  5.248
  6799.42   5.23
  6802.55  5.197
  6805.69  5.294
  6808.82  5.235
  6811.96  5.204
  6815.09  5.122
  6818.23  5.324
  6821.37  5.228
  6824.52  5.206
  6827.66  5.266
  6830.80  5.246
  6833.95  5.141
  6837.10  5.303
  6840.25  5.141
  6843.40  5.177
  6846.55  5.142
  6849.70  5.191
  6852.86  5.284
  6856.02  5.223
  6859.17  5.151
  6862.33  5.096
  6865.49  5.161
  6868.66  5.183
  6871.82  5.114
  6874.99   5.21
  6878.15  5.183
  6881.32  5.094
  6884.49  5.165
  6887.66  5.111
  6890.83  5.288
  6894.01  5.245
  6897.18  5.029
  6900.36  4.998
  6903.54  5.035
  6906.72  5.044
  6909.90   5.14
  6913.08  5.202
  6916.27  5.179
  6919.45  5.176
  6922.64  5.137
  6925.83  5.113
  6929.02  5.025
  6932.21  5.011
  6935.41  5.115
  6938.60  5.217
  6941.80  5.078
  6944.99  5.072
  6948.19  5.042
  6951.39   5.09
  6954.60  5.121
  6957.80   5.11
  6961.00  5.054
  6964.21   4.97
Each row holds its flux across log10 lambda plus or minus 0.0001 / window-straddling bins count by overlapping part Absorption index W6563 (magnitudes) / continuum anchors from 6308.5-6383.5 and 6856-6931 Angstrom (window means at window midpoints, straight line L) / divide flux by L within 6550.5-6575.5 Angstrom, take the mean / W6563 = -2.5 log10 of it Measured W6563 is 0.12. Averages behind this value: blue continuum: 5.72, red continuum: 5.14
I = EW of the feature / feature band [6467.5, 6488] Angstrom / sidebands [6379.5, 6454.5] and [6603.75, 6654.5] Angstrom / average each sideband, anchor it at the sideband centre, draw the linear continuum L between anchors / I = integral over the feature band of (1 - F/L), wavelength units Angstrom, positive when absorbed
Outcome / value 0.2 Angstrom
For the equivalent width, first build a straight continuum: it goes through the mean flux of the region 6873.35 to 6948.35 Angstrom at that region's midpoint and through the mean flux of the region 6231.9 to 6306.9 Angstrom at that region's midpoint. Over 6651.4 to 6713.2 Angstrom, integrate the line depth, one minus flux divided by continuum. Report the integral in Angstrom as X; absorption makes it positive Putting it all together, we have 0.19 Angstrom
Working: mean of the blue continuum 5.81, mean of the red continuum 5.12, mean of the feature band 5.35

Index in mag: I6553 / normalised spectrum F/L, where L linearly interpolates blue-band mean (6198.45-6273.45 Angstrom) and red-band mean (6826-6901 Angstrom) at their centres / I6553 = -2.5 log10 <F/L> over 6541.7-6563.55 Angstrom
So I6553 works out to 0.095 mag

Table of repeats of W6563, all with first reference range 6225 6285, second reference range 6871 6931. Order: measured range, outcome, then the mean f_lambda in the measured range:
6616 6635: -0.02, 5.5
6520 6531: 0.00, 5.52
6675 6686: 0.00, 5.34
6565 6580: 0.05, 5.24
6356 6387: 0.00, 5.68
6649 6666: -0.01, 5.43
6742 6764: -0.01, 5.34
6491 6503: 0.02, 5.48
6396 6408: 0.00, 5.64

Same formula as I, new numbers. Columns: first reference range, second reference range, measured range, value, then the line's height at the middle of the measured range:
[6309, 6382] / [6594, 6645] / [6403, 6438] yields 0.1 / 5.65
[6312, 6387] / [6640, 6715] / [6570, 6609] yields 0.3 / 5.45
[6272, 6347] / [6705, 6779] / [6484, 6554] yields 0.8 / 5.55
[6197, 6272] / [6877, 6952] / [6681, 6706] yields 0.1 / 5.34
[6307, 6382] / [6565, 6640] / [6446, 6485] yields 0.2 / 5.58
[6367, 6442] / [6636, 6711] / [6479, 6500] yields 0.2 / 5.55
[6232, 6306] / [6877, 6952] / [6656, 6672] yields -0.2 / 5.38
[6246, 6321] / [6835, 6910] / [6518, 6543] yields 0.0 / 5.53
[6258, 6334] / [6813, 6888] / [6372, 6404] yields 0.1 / 5.69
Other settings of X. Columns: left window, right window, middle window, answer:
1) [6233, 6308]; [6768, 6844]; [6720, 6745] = 0.0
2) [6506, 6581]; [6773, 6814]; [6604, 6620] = -0.7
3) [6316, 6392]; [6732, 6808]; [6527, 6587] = 2.8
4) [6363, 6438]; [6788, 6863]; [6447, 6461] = 0.1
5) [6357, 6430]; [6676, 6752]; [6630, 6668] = -0.2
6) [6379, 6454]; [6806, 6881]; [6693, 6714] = 0.1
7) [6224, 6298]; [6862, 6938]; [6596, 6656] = -0.4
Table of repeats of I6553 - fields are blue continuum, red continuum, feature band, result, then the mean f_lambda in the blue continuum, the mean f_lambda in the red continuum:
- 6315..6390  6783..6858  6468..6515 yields 0.01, 5.71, 5.22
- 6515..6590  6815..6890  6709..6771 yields -0.02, 5.29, 5.19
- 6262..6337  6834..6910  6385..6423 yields 0.00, 5.79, 5.15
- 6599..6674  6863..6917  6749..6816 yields 0.00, 5.44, 5.14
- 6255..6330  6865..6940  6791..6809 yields 0.00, 5.8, 5.13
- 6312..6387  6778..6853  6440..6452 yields 0.01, 5.72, 5.22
